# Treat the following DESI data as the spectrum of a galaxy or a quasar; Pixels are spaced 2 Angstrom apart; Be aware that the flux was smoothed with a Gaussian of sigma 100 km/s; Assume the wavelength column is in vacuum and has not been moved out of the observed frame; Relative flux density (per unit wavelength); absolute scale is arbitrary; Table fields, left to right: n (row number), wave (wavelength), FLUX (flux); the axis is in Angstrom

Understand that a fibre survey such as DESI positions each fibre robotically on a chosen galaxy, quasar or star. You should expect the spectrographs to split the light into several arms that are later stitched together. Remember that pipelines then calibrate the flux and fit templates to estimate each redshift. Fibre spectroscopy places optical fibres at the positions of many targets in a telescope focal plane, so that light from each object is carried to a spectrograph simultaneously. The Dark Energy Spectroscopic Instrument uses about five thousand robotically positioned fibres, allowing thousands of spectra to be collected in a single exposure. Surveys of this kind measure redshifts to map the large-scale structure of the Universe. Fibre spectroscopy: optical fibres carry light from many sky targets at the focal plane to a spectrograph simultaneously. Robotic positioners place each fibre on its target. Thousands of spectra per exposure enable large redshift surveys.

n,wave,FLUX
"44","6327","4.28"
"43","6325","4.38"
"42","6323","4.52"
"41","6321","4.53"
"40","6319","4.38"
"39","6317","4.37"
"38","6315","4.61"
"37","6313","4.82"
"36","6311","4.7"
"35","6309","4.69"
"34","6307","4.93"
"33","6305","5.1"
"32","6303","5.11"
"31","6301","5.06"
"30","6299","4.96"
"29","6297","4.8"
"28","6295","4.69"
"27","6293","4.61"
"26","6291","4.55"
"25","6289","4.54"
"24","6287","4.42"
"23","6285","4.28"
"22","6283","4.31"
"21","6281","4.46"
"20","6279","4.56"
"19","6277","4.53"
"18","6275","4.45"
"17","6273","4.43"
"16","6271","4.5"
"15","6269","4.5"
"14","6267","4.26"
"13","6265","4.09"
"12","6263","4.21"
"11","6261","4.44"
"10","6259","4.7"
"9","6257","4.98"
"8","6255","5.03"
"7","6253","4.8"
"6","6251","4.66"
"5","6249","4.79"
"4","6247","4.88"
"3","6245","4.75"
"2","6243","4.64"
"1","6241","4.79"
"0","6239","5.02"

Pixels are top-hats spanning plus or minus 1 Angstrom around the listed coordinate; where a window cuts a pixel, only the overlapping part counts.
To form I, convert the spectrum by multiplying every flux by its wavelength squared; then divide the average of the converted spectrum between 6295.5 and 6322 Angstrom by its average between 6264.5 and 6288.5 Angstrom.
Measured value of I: 1.1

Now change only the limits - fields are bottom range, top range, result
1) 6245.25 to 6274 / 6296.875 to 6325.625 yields 1.05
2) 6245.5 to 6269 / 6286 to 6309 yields 1.05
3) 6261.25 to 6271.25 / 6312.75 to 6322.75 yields 1.07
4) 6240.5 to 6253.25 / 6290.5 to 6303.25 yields 1.03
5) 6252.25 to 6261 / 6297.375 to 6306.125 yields 1.06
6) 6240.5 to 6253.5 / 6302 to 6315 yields 1.04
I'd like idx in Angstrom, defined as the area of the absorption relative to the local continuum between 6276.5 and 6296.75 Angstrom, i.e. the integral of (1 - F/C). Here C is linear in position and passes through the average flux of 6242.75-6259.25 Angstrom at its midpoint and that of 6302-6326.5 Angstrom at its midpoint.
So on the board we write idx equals 0.98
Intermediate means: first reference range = 4.82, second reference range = 4.67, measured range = 4.51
